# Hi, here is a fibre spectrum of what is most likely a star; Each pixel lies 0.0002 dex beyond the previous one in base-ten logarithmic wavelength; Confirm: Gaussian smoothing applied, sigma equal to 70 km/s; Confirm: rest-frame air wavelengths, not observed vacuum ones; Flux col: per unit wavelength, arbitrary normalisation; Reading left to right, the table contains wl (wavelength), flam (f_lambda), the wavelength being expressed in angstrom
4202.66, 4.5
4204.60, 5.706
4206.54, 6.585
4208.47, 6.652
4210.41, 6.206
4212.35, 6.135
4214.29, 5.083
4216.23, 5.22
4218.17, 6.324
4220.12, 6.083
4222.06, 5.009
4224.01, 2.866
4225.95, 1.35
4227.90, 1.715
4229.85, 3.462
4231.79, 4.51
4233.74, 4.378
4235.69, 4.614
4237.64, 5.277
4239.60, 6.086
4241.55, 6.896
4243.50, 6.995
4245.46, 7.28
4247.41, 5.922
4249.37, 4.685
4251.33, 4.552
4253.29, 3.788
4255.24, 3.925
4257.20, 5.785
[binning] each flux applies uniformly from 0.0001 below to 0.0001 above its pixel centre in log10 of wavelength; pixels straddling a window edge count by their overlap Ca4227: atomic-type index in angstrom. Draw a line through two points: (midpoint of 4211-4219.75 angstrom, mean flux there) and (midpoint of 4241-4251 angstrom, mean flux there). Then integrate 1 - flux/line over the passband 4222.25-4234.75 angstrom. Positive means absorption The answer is 5.8 angstrom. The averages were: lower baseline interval 5.74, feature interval 3.18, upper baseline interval 6.21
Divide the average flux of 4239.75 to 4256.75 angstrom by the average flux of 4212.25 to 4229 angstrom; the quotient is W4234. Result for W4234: 1.28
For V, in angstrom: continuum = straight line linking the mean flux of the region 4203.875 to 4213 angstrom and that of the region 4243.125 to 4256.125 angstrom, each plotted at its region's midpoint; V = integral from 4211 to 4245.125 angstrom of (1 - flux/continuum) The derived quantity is 5.16 angstrom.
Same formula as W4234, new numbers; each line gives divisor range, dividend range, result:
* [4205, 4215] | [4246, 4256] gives 0.77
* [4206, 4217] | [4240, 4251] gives 1.04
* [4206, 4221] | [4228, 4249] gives 0.89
